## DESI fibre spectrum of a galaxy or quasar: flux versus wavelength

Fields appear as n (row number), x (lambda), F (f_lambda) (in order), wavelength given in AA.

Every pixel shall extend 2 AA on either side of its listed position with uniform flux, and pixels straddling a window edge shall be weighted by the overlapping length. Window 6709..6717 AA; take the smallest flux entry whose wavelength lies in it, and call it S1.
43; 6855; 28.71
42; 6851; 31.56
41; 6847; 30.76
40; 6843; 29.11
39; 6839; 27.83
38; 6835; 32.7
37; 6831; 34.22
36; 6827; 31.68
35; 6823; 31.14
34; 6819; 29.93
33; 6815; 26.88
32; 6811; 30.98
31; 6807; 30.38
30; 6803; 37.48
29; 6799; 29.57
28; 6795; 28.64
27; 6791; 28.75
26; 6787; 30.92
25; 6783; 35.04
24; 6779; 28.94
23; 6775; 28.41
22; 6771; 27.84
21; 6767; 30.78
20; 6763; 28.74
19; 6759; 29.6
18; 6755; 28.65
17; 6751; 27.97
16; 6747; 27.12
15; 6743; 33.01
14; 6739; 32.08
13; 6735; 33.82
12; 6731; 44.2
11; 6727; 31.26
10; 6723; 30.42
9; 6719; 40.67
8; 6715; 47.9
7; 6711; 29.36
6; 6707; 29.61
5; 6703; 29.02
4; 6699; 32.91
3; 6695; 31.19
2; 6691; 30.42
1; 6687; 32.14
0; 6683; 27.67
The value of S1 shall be 29.36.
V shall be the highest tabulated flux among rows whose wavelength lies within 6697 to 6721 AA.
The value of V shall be 47.9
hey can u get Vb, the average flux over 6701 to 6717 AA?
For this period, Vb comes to 34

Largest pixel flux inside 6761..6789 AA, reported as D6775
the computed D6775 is 35.04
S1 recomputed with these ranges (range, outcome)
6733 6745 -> 32.08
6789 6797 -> 28.64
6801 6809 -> 30.38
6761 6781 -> 27.84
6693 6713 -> 29.02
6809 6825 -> 26.88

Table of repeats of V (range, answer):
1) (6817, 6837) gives 34.22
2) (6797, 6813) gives 37.48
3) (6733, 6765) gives 33.82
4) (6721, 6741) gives 44.2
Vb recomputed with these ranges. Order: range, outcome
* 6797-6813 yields 32.1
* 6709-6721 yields 39.3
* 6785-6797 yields 29.4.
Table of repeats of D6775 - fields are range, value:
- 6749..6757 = 28.65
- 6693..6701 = 32.91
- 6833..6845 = 32.7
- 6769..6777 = 28.41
